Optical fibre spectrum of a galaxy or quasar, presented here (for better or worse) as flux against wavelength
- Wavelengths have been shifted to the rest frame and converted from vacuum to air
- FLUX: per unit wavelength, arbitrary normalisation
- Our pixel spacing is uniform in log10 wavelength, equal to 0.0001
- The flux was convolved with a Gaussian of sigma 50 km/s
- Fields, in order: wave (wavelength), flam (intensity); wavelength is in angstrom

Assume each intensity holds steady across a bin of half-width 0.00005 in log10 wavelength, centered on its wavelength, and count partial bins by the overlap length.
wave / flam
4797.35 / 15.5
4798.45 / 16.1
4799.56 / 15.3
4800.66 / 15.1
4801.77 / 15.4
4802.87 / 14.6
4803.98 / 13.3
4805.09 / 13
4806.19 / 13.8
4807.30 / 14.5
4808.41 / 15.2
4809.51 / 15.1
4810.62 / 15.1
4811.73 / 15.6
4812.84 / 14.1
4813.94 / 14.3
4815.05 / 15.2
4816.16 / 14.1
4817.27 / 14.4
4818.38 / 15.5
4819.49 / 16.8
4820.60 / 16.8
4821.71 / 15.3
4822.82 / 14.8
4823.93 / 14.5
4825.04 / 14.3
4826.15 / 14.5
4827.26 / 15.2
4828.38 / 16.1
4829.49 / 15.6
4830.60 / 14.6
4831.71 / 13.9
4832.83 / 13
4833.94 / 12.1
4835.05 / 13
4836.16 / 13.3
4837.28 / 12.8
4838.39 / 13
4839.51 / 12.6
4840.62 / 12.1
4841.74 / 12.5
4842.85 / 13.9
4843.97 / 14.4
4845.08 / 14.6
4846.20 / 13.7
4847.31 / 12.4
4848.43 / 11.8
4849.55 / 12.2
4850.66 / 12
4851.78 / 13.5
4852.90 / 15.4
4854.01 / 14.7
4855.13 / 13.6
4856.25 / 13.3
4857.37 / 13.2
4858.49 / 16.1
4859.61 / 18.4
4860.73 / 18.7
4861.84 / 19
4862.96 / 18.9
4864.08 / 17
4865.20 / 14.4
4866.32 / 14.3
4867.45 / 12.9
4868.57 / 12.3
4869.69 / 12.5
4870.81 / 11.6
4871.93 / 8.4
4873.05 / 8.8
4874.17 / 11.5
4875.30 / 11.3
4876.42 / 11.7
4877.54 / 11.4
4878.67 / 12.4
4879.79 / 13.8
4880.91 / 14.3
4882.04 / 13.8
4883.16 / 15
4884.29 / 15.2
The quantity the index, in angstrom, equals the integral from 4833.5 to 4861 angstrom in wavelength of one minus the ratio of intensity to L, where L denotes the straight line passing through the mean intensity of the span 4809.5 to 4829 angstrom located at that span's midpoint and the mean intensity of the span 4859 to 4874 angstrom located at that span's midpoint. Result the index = 1.77 angstrom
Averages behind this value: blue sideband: 15.1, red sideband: 14.3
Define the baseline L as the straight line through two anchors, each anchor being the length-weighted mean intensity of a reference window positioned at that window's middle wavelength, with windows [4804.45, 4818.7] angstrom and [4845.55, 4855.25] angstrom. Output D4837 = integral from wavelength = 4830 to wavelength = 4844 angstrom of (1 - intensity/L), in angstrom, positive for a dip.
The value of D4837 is 0.6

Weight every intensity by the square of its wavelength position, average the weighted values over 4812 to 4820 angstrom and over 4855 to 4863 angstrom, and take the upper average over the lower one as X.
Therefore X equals 1.1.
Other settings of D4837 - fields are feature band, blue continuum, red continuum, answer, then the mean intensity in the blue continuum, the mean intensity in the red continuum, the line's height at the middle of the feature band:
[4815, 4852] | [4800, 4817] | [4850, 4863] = 2.60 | 14.6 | 15.4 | 15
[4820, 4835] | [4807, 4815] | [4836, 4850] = -0.74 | 14.9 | 13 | 13.9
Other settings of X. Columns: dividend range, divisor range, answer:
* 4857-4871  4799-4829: 1.06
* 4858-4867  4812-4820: 1.16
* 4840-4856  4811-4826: 0.90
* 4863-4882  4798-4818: 0.88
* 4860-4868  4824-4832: 1.12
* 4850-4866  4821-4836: 1.10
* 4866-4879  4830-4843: 0.90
